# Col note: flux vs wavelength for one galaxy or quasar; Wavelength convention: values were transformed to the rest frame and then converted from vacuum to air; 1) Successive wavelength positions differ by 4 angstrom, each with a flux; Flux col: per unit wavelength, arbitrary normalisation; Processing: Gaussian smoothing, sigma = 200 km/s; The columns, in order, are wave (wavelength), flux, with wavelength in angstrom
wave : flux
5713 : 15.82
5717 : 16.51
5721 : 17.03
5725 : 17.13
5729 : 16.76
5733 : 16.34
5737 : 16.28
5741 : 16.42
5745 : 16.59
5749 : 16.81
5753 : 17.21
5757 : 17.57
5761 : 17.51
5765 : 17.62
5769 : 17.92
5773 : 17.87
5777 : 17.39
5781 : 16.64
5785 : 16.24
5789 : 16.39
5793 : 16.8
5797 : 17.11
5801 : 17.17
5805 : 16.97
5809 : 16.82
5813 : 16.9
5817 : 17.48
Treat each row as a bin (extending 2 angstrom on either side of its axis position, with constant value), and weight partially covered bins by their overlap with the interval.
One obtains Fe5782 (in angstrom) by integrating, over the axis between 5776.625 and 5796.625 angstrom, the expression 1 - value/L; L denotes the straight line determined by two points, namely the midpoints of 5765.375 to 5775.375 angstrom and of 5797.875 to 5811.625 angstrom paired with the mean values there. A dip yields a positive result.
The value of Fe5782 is 0.9 angstrom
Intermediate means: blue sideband 17.8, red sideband 17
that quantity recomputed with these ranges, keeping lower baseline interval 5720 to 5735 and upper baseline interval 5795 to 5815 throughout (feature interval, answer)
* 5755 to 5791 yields -0.69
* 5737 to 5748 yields 0.23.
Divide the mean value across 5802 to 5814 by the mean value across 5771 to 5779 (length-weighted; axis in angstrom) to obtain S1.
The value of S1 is 0.96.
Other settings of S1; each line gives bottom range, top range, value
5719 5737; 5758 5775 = 1.06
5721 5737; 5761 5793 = 1.03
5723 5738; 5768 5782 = 1.05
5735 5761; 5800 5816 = 1.01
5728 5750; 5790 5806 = 1.03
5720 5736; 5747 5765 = 1.03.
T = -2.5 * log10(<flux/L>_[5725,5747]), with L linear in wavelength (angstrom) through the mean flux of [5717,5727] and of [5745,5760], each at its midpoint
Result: 0.03 mag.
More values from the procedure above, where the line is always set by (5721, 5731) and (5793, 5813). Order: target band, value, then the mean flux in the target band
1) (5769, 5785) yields -0.017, 17.2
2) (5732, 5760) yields 0.012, 16.8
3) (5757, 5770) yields -0.042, 17.6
